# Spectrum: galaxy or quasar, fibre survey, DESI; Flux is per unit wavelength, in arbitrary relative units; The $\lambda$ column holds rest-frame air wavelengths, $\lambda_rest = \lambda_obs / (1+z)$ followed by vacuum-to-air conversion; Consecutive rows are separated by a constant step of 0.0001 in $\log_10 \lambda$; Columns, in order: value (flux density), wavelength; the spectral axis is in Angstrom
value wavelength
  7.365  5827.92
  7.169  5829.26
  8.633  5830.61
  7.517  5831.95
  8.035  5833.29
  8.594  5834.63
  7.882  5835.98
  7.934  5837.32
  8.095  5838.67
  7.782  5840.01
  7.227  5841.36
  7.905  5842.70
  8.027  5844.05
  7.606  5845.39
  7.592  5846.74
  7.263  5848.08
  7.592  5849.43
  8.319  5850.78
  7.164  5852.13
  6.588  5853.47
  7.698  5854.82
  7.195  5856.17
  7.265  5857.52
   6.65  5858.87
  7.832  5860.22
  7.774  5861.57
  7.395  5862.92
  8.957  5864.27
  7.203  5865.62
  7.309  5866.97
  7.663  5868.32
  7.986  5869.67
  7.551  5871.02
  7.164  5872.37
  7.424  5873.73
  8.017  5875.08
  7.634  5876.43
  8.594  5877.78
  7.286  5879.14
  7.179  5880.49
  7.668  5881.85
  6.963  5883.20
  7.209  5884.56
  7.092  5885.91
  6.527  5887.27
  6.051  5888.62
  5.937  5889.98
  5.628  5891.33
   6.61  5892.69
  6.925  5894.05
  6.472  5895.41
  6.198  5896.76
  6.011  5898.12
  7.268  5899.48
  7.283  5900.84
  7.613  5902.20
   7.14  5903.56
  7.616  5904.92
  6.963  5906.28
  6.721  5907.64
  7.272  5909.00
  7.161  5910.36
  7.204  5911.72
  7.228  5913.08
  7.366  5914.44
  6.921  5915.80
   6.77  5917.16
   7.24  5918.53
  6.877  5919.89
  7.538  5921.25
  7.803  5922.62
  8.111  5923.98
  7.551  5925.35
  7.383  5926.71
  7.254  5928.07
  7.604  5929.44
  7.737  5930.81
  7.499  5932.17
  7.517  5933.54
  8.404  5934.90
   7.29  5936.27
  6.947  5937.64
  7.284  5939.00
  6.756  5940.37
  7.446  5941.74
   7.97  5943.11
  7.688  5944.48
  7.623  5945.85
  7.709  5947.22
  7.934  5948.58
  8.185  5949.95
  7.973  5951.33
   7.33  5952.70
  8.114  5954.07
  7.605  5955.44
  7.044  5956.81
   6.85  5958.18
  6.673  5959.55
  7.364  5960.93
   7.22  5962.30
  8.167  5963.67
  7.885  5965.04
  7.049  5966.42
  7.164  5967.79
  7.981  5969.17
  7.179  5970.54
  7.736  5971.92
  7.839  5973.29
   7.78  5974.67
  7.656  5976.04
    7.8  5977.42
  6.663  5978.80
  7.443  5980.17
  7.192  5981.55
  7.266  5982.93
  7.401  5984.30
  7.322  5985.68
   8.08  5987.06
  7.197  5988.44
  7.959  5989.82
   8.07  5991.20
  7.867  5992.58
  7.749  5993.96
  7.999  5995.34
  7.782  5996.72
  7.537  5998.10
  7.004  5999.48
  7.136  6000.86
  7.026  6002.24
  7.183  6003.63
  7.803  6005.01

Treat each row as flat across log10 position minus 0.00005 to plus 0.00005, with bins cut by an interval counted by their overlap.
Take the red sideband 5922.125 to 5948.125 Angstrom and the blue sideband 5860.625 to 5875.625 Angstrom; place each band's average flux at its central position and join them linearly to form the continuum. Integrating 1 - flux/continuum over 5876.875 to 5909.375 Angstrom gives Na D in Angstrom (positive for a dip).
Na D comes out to 3.0 Angstrom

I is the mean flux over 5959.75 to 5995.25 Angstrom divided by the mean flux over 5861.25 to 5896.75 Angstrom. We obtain 1.0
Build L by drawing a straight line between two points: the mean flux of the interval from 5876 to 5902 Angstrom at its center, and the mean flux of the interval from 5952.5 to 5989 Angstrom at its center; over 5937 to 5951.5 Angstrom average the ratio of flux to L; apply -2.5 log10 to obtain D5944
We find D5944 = -0.046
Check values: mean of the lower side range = 6.87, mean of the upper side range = 7.45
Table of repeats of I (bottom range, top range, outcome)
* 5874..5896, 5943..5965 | 1.08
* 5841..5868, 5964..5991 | 1.00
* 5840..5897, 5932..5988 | 1.03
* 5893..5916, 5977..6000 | 1.08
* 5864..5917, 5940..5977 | 1.06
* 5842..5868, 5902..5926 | 0.96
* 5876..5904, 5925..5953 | 1.10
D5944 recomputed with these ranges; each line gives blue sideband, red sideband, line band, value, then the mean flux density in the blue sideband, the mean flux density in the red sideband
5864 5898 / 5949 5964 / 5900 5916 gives 0.01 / 7.13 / 7.49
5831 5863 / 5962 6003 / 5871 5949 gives 0.05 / 7.63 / 7.54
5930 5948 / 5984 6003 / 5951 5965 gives 0.02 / 7.53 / 7.58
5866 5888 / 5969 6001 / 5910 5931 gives 0.02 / 7.45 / 7.57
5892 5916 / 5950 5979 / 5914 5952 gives -0.04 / 7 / 7.51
